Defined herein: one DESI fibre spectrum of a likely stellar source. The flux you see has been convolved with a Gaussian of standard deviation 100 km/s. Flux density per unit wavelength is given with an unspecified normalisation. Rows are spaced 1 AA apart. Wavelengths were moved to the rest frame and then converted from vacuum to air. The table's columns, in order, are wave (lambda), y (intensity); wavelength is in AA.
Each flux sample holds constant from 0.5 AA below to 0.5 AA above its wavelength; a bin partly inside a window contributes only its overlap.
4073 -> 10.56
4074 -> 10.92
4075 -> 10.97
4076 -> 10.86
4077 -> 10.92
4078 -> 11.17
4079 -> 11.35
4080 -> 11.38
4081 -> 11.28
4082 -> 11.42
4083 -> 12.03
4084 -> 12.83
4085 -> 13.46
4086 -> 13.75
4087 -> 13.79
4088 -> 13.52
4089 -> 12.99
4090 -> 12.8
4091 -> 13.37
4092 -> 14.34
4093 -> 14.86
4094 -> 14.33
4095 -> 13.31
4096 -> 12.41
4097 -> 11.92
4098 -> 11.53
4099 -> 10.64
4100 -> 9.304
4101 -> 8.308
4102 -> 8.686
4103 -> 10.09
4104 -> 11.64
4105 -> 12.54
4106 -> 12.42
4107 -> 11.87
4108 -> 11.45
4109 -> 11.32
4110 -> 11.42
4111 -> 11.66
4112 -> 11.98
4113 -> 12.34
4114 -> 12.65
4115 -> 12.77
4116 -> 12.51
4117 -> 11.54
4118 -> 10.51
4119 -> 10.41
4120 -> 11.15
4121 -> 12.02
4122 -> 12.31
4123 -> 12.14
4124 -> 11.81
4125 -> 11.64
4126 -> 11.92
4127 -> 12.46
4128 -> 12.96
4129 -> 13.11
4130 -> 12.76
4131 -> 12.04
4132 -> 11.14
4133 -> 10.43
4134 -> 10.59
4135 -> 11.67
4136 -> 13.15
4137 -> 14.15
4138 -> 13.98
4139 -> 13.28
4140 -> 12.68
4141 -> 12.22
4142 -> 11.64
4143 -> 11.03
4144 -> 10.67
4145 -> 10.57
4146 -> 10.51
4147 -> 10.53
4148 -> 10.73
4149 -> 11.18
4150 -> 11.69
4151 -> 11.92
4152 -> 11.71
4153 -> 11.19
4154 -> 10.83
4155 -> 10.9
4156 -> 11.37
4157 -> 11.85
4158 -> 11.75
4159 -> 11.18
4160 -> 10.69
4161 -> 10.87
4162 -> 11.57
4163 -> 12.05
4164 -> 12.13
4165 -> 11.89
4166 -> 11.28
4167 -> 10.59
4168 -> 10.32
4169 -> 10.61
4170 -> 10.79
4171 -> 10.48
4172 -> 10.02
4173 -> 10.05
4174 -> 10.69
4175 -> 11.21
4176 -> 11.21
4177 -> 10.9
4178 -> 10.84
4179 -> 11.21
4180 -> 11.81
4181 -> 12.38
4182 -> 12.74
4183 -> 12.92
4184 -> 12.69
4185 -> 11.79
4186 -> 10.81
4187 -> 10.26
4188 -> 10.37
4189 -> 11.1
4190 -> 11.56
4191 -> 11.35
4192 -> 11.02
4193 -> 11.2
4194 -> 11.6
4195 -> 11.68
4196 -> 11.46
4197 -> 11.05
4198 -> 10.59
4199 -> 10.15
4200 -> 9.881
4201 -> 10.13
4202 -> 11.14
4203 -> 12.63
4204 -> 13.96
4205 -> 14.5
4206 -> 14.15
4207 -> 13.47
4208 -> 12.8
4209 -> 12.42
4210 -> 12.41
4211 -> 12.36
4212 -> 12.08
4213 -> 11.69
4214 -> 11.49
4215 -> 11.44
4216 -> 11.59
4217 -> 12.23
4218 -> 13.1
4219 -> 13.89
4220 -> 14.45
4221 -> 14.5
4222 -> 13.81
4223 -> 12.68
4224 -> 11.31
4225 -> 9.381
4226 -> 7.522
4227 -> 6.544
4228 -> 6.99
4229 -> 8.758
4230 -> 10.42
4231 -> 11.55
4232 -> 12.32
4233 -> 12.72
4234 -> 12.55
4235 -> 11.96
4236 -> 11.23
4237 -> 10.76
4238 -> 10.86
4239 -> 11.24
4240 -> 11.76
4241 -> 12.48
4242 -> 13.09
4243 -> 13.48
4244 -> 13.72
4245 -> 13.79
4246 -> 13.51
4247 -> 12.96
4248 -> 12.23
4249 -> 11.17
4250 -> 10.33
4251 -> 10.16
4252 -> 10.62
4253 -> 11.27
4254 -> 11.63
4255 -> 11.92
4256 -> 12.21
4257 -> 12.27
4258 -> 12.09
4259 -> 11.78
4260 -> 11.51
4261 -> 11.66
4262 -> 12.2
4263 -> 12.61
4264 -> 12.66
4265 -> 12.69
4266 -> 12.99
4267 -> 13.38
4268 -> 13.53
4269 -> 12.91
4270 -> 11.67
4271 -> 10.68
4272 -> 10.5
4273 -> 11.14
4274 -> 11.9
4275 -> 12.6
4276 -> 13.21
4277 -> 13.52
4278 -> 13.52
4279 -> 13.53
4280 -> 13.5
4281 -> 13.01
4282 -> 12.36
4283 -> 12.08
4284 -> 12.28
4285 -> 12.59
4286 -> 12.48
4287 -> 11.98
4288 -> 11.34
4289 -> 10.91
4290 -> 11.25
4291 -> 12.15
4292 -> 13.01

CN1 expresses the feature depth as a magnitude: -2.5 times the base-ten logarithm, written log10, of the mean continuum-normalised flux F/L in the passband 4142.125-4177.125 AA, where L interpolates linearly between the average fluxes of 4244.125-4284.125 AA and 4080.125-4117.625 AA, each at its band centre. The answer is 0.10 mag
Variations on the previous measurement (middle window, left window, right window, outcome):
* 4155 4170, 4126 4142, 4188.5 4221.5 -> 0.09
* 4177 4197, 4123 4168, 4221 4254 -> 0.01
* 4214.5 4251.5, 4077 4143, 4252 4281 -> 0.05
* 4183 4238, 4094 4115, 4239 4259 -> 0.03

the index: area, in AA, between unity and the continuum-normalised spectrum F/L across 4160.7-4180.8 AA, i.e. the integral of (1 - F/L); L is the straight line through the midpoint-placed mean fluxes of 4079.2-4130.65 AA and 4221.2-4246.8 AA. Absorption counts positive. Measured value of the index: 1.2 AA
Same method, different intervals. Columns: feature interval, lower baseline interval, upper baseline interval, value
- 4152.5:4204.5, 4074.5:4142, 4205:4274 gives 3.15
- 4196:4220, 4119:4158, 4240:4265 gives -0.35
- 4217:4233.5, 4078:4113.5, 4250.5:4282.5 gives 1.23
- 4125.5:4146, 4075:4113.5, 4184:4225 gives -0.19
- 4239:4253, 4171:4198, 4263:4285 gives -0.03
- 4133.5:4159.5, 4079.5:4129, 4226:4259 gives 0.47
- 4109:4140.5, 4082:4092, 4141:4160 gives -0.31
